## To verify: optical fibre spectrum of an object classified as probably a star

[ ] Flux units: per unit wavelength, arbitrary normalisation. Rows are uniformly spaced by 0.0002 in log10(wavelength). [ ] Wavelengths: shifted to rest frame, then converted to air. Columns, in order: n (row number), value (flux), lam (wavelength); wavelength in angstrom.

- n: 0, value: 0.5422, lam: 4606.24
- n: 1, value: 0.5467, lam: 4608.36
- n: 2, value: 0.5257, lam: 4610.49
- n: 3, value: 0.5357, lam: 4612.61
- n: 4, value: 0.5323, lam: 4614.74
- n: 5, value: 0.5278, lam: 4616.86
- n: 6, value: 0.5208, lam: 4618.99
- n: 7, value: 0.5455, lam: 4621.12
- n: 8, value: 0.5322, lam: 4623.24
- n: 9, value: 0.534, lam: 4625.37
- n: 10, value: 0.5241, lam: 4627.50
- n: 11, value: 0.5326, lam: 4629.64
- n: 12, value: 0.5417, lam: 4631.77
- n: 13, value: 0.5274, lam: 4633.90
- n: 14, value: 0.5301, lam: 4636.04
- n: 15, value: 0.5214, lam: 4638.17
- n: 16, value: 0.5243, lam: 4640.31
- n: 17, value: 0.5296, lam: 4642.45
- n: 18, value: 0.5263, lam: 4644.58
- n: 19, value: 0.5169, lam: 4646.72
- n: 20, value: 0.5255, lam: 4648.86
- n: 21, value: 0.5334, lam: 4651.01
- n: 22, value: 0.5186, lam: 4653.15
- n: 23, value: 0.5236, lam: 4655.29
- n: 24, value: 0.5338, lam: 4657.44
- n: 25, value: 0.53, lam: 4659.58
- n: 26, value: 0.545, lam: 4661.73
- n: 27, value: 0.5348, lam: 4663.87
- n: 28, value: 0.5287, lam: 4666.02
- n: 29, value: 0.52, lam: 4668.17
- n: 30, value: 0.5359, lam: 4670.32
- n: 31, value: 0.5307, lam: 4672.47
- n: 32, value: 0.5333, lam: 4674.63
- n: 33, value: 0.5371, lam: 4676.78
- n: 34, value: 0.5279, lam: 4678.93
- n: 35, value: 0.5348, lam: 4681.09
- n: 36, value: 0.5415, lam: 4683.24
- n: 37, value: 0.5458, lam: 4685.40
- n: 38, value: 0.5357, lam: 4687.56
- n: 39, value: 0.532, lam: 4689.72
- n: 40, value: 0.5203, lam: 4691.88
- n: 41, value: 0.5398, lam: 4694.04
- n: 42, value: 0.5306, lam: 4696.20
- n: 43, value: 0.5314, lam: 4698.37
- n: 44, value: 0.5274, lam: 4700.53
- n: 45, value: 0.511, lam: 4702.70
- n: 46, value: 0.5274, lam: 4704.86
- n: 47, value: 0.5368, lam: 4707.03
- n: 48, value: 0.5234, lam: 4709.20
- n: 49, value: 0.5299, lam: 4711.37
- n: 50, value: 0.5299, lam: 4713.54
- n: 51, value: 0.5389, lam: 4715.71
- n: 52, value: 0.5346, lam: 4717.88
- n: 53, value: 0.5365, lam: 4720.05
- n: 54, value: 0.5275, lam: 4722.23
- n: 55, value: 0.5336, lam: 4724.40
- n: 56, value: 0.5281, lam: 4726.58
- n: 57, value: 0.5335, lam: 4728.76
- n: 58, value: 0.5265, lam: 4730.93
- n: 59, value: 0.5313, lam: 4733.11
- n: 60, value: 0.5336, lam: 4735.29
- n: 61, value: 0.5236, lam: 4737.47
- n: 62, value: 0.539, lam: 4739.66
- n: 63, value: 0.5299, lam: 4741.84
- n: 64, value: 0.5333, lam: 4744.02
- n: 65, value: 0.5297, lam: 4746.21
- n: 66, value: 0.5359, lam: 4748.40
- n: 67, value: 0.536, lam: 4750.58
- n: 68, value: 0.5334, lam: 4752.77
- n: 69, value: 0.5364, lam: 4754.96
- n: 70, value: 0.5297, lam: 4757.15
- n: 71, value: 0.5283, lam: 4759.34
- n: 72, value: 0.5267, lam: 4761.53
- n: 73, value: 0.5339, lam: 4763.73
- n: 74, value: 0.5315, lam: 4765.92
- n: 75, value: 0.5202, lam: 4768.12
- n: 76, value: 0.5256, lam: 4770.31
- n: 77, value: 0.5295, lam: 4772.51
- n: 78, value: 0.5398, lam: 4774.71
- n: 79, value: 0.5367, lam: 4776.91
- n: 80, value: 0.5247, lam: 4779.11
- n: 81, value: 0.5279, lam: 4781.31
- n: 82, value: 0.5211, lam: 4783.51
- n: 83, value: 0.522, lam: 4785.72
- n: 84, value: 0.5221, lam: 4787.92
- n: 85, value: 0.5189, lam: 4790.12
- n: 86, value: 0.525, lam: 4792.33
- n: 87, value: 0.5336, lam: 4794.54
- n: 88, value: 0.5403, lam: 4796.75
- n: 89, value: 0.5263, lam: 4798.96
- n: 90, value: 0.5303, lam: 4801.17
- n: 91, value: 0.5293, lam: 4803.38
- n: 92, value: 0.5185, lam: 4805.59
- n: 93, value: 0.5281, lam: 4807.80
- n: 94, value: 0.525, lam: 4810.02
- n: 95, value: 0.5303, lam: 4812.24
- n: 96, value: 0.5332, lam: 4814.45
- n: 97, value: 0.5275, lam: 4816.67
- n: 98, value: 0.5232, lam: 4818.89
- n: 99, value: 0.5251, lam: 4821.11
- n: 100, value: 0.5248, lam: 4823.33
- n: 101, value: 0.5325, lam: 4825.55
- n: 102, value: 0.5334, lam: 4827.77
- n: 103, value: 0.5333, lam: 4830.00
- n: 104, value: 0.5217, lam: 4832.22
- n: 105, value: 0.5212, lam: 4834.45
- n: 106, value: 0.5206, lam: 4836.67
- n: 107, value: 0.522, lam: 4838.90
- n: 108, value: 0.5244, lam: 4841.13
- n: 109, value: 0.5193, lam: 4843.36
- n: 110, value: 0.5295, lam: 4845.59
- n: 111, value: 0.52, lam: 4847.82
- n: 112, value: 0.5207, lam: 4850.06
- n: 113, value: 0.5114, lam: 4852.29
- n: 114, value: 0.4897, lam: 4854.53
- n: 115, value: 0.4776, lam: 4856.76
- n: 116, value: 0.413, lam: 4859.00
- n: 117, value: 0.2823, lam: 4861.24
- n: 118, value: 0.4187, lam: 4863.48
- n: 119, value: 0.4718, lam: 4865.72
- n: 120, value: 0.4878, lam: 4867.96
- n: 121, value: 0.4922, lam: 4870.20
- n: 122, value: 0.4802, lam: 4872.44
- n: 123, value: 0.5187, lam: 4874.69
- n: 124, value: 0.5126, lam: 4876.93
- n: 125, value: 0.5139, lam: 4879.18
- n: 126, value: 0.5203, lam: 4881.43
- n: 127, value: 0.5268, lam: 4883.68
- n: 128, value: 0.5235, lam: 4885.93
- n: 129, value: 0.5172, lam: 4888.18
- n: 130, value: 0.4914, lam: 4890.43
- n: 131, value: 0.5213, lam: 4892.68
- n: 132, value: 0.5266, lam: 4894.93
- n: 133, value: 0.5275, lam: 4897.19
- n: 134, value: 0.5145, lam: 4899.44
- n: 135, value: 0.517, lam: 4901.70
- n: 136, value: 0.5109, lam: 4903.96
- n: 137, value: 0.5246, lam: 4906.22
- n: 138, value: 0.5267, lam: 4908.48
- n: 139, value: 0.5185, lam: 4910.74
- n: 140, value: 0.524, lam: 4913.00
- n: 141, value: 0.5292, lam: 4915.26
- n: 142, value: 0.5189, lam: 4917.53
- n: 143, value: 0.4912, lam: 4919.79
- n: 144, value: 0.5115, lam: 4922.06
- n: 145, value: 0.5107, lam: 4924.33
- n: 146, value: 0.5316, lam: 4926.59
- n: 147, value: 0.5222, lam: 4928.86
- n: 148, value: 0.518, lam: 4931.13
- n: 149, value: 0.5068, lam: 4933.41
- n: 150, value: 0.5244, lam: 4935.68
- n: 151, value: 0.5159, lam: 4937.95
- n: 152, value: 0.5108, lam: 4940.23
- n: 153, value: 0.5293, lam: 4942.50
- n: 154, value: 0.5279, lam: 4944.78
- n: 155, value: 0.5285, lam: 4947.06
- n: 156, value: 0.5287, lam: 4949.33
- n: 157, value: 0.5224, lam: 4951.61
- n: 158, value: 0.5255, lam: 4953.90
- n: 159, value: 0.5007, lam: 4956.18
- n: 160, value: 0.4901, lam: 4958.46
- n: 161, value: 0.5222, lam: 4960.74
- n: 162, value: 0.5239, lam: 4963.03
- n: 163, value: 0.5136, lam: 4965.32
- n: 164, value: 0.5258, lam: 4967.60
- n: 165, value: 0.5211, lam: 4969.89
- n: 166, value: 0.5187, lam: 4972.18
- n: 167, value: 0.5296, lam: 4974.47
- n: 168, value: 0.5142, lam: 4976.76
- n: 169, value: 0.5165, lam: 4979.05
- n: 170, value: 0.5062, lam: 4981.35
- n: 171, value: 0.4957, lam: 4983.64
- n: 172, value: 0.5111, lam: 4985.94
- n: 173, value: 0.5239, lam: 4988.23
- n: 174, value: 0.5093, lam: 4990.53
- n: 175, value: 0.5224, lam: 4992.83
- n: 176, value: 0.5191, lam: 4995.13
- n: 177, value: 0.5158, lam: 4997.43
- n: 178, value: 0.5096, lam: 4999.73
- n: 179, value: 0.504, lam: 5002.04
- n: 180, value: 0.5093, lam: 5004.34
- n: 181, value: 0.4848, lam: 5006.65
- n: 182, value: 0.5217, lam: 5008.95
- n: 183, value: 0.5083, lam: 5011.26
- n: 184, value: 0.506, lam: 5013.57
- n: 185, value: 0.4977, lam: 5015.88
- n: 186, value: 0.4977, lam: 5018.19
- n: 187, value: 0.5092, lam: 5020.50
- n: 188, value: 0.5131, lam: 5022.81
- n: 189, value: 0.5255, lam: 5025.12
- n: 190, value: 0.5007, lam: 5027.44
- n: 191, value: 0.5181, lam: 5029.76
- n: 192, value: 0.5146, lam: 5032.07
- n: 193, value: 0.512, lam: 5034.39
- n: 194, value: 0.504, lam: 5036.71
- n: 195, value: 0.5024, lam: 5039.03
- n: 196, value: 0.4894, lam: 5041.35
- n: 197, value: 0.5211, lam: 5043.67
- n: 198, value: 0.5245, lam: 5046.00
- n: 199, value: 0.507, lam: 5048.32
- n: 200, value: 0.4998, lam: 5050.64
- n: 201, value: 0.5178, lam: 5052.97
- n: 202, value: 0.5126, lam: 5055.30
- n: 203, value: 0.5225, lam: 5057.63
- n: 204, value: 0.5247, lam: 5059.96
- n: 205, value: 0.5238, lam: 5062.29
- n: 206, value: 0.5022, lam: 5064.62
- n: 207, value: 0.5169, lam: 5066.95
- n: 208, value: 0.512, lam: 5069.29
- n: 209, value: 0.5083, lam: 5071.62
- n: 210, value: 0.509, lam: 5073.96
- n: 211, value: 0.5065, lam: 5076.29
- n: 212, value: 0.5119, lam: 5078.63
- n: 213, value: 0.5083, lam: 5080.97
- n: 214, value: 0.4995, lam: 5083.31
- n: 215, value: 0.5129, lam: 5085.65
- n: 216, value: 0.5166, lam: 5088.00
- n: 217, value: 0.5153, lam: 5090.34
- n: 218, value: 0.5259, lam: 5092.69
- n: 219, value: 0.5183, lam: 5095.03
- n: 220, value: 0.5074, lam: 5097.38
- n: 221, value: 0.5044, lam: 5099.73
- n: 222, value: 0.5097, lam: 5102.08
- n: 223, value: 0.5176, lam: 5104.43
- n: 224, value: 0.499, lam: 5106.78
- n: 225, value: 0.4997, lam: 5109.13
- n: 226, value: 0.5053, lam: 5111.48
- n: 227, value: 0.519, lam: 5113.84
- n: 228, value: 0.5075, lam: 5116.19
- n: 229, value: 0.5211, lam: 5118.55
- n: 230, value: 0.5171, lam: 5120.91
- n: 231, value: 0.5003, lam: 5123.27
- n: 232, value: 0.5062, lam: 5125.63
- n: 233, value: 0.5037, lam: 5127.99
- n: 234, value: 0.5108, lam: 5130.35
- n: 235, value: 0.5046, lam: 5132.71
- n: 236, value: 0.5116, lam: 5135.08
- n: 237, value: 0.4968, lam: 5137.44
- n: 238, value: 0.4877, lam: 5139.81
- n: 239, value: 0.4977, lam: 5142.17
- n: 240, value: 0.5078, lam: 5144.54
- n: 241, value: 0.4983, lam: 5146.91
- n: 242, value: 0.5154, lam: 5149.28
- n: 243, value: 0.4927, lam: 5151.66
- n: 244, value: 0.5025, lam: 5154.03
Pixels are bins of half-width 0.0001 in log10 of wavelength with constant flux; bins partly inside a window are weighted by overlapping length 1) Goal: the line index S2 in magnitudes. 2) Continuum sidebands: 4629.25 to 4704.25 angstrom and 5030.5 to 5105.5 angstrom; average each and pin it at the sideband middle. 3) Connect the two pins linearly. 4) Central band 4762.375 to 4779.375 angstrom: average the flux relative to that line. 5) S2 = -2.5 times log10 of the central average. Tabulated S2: -0.010 mag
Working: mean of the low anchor 0.53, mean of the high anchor 0.512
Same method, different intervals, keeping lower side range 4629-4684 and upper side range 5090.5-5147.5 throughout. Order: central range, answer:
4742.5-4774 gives -0.011 mag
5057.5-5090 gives -0.005 mag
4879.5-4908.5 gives 0.000 mag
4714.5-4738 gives -0.011 mag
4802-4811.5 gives -0.005 mag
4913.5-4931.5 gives 0.001 mag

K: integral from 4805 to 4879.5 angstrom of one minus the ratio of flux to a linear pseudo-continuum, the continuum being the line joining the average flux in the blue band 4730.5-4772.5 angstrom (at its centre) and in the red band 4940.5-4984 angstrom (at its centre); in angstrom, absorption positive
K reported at 3.2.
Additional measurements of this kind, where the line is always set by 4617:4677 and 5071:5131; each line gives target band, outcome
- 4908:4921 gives 0.01 angstrom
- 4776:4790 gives -0.03 angstrom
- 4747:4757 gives -0.18 angstrom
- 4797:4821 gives -0.22 angstrom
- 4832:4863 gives 1.94 angstrom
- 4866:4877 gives 0.53 angstrom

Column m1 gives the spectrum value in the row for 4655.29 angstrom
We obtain 0.5236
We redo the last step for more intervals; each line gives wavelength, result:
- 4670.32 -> 0.5359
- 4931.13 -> 0.518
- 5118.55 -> 0.5211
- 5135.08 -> 0.5116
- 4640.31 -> 0.5243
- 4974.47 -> 0.5296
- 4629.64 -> 0.5326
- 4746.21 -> 0.5297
